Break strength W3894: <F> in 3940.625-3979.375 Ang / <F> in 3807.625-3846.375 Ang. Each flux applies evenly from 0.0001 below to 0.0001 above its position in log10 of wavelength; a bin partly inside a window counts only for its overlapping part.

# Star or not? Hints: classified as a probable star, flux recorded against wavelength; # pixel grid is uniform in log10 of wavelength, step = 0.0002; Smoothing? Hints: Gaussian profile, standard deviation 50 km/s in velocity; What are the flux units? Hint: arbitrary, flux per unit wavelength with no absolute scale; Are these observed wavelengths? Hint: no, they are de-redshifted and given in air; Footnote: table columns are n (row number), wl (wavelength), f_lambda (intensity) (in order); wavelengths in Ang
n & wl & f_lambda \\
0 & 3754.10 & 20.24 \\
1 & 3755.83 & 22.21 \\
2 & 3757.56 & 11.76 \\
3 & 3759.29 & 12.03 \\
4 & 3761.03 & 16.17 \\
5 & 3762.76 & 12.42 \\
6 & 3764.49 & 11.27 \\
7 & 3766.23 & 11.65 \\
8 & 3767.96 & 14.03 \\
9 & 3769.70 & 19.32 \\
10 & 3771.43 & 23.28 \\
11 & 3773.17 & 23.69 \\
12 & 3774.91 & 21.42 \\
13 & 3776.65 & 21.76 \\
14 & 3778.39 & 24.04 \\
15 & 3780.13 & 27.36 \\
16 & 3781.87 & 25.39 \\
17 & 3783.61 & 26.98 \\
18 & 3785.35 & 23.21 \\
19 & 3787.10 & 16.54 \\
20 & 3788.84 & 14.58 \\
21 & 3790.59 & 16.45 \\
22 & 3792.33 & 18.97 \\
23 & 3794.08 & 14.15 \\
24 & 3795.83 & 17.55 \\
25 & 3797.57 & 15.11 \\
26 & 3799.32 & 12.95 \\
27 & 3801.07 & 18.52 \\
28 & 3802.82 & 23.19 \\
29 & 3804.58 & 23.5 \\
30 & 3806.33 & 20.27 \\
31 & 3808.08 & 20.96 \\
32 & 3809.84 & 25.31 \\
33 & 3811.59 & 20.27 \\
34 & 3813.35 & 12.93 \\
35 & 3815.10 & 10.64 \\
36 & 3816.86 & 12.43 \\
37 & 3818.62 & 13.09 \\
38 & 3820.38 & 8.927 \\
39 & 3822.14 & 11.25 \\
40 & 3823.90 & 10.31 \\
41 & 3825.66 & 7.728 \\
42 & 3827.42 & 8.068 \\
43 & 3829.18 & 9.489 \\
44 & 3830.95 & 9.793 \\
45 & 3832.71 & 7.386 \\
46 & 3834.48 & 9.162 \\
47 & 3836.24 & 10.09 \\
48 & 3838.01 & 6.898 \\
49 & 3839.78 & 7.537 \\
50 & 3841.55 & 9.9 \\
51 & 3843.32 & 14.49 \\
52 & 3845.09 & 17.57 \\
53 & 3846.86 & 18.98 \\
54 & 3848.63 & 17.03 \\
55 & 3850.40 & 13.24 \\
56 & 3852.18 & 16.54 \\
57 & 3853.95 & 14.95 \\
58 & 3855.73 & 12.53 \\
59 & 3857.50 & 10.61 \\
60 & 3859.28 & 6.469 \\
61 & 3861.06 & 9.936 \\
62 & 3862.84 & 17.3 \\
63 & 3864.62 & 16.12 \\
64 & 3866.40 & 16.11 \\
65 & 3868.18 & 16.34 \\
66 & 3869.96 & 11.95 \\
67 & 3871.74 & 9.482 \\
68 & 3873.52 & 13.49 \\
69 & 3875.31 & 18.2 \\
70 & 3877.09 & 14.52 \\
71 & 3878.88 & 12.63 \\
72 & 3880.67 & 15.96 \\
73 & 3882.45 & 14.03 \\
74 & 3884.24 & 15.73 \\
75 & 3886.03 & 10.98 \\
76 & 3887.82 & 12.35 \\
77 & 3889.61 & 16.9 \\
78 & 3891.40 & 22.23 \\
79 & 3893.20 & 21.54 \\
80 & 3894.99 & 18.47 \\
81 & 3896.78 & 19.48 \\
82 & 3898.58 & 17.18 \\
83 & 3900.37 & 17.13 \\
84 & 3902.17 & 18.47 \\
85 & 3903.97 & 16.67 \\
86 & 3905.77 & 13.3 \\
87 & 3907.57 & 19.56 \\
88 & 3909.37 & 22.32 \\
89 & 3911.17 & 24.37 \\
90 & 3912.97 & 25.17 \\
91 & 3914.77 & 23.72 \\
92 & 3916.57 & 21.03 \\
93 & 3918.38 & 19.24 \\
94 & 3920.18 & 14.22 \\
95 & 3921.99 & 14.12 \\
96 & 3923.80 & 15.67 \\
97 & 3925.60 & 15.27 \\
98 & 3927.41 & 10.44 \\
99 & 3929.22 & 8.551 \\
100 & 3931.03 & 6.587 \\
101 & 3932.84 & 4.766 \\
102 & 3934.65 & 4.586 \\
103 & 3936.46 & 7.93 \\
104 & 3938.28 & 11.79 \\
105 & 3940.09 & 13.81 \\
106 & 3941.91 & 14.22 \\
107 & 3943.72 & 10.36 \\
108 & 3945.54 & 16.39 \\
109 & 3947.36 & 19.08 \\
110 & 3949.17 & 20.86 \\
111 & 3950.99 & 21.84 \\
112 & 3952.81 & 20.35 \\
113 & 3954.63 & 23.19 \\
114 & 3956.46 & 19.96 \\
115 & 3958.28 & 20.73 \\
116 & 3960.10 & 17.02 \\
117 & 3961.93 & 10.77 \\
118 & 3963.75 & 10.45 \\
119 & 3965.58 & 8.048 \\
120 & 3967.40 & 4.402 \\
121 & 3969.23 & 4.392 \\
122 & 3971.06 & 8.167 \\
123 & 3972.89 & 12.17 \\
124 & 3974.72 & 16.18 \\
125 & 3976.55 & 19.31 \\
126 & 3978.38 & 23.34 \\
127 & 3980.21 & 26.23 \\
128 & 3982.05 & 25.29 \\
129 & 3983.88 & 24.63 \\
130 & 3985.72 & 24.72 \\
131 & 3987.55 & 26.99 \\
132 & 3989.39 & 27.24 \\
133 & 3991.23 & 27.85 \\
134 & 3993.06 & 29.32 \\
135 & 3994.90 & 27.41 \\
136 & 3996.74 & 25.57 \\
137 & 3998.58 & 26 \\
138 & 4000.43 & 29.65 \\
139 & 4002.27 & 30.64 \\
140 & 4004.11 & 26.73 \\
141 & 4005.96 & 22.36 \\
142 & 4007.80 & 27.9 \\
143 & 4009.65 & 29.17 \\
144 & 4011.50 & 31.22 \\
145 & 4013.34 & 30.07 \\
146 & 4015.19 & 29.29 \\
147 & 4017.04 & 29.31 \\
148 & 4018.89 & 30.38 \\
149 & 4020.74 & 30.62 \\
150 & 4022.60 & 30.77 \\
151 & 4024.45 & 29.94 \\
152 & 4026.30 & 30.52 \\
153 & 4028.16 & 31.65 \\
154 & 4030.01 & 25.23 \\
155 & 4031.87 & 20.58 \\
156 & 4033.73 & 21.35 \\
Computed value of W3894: 1.28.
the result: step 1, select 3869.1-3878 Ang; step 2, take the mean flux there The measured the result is 13.5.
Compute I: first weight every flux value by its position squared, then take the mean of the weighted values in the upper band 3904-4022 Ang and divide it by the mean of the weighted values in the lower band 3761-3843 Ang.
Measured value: 1.36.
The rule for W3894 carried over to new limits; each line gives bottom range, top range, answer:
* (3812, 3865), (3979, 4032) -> 2.38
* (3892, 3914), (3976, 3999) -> 1.32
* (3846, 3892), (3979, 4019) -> 1.92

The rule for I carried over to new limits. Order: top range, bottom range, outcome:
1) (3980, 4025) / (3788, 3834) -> 2.10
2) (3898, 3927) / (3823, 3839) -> 2.20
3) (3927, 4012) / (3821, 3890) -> 1.58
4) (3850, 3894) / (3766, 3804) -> 0.77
